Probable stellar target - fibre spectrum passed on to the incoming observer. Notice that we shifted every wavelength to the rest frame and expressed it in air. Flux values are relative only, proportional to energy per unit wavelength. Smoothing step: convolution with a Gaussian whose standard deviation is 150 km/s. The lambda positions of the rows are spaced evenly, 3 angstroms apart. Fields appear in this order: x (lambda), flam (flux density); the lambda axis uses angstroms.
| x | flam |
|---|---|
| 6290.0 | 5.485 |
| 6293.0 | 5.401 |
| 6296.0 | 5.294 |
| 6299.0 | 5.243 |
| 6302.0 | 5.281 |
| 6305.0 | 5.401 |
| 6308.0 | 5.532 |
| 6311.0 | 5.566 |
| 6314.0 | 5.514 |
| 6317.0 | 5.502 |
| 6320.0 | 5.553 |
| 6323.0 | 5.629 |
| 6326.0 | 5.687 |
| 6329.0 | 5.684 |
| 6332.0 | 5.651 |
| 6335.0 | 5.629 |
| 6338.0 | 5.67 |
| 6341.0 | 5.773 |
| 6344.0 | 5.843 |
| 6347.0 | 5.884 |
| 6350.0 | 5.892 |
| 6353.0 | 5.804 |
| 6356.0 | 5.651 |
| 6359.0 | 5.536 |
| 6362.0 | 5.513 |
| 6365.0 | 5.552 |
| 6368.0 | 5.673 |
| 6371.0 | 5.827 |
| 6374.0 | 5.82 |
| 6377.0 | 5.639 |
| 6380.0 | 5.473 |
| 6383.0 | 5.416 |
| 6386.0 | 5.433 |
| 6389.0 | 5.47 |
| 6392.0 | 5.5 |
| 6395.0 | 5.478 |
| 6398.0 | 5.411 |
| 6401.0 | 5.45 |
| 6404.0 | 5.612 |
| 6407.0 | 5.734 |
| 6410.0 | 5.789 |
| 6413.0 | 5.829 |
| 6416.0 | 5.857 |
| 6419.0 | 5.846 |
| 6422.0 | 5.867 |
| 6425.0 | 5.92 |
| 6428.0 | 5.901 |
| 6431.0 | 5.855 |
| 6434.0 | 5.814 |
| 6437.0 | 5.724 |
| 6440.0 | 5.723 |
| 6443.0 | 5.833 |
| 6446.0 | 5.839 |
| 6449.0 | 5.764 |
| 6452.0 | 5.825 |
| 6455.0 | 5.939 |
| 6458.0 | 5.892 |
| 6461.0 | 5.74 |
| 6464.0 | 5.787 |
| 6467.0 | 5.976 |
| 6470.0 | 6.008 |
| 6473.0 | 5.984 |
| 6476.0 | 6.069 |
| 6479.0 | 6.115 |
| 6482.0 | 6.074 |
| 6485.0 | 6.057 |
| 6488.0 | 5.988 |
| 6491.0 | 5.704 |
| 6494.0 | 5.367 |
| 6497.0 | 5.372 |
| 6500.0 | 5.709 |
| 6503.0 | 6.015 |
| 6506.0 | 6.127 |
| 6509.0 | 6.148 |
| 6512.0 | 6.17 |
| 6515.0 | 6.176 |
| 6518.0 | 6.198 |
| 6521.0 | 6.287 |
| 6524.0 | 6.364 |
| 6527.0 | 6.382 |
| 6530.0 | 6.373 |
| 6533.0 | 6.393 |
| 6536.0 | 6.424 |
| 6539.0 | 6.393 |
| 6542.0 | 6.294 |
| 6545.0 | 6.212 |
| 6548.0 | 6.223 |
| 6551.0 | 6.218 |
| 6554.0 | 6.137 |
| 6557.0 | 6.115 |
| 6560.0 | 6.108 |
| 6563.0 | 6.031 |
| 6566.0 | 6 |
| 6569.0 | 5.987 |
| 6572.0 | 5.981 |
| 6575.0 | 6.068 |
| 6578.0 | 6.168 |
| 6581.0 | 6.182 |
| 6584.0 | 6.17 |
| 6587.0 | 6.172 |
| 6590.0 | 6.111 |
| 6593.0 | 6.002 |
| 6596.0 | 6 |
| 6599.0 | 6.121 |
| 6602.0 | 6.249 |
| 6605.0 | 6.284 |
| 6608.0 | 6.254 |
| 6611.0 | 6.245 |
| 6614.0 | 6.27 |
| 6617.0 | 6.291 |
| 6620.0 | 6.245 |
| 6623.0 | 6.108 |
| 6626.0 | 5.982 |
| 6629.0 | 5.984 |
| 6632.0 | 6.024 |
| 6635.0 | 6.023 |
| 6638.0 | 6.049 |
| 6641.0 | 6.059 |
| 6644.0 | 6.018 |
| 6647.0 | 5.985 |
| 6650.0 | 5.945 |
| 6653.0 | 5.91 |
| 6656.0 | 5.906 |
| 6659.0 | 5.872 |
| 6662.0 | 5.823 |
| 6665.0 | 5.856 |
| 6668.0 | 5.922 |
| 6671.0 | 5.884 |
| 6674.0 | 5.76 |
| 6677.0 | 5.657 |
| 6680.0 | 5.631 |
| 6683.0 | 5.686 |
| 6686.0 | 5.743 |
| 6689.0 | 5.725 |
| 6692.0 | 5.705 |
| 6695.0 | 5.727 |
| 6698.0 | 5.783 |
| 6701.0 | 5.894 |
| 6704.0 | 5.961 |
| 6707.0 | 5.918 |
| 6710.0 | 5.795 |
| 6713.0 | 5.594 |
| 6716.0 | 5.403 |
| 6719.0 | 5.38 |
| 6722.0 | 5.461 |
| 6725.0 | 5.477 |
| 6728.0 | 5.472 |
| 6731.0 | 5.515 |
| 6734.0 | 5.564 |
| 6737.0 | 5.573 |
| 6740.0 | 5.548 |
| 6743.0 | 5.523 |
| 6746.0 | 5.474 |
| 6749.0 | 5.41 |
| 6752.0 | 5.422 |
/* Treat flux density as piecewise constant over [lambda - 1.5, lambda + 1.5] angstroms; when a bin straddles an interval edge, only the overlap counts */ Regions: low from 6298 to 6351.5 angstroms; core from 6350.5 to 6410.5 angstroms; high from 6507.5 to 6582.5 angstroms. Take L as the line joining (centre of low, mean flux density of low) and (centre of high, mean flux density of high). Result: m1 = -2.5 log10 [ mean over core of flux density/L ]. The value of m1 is 0.032 mag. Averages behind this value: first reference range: 5.61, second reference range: 6.2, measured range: 5.59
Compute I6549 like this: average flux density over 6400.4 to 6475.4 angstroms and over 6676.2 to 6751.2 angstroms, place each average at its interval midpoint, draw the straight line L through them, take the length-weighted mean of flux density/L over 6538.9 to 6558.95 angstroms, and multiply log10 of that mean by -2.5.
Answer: -0.09 mag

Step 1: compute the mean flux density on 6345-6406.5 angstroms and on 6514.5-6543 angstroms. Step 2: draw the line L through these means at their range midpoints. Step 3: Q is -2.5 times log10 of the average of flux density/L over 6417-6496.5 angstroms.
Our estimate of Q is 0.023 mag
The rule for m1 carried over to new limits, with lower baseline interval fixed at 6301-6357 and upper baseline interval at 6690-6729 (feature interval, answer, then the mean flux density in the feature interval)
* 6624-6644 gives -0.068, 6.02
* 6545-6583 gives -0.083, 6.11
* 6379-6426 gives 0.003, 5.63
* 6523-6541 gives -0.132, 6.39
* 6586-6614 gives -0.094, 6.17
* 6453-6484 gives -0.058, 5.96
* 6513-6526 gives -0.110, 6.26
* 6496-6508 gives -0.035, 5.84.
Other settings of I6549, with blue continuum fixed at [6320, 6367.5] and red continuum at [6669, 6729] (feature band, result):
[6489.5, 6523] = -0.05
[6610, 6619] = -0.11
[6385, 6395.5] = 0.04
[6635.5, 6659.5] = -0.05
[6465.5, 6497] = -0.04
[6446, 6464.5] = -0.03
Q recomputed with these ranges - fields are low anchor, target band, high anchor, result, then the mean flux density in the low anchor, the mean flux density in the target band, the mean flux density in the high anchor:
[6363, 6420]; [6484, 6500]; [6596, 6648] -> 0.029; 5.62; 5.69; 6.13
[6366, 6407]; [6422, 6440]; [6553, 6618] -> -0.028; 5.56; 5.83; 6.13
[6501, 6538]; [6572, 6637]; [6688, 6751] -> -0.028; 6.25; 6.14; 5.61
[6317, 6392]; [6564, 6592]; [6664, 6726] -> -0.074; 5.65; 6.09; 5.71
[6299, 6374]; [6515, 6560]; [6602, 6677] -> -0.069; 5.63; 6.28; 6.03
